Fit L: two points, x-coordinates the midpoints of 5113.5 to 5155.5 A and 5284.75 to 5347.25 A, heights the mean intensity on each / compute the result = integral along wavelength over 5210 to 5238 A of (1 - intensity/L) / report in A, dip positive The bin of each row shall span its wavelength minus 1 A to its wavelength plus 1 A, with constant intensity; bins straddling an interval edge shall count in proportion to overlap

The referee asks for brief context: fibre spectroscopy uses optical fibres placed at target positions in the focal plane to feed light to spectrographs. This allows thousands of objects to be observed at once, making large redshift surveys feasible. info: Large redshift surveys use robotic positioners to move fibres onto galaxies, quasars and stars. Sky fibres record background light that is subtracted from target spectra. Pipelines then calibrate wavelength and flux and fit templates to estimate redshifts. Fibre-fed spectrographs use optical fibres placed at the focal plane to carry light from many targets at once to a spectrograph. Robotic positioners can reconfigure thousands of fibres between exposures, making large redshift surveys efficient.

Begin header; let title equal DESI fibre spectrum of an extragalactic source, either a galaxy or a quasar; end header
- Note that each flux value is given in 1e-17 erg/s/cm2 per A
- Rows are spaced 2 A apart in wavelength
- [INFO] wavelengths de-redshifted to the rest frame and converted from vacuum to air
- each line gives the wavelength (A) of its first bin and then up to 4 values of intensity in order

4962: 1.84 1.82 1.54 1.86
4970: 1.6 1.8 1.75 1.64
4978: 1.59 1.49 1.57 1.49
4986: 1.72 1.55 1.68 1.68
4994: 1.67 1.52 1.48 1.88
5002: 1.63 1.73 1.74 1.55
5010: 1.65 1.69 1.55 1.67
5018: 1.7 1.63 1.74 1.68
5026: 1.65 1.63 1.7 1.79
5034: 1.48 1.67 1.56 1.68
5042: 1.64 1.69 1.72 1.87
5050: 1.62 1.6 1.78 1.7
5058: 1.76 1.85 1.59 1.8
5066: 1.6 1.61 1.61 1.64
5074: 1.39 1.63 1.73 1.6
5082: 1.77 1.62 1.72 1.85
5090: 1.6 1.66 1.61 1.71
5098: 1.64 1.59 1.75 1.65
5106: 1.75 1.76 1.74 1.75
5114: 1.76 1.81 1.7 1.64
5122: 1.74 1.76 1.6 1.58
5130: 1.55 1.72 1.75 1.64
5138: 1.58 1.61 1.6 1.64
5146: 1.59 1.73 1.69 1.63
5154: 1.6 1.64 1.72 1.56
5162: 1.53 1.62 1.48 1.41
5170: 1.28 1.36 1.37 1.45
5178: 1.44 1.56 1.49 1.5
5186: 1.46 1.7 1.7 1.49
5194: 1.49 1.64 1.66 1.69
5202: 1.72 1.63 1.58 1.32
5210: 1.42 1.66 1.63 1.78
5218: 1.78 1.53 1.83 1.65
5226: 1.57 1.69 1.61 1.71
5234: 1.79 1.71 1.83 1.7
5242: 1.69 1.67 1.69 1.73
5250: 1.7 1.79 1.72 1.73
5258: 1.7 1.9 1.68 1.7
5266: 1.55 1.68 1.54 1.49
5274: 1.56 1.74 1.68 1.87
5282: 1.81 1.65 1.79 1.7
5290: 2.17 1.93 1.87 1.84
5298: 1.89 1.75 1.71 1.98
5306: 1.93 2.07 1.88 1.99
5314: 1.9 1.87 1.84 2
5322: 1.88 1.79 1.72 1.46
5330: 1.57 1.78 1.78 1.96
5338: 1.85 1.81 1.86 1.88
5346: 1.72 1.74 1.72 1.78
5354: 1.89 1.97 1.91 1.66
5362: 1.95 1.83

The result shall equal 1.1 A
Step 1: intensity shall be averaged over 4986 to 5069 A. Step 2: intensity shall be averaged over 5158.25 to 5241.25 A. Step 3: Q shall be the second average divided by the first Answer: 0.95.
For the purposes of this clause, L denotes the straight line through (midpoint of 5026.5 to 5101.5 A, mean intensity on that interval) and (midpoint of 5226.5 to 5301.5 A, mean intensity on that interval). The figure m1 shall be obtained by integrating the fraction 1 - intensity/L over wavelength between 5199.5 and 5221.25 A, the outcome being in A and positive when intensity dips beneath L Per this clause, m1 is 1.3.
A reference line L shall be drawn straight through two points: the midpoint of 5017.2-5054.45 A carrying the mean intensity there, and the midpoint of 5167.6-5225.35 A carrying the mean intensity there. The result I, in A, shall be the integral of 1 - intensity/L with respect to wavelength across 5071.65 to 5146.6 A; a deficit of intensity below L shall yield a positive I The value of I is -2.2 A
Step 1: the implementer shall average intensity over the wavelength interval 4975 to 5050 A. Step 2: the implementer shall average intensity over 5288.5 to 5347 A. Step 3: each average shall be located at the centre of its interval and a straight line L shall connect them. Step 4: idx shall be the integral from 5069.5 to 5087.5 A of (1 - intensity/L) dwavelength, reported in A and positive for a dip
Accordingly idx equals 0.5 A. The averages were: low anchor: 1.65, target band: 1.64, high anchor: 1.85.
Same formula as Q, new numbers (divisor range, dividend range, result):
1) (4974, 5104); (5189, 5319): 1.04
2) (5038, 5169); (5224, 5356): 1.07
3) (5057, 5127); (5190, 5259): 0.99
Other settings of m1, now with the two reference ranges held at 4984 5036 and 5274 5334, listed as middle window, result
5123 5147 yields 1.3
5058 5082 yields 0.5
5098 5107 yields 0.1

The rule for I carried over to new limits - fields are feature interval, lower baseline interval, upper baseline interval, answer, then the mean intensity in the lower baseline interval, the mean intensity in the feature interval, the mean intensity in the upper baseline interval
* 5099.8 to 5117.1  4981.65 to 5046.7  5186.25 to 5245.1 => -0.91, 1.65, 1.74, 1.65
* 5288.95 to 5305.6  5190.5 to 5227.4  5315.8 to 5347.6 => -1.41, 1.62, 1.89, 1.8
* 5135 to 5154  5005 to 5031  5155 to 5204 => -0.79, 1.66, 1.63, 1.54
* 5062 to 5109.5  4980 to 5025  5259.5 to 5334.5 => 0.54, 1.64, 1.66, 1.79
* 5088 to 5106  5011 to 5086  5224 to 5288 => 0.07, 1.67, 1.67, 1.7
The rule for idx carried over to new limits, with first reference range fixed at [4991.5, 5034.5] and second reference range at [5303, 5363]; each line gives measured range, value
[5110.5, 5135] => 0.3 A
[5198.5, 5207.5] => 0.7 A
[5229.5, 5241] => 0.3 A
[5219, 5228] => 0.6 A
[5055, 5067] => -0.2 A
